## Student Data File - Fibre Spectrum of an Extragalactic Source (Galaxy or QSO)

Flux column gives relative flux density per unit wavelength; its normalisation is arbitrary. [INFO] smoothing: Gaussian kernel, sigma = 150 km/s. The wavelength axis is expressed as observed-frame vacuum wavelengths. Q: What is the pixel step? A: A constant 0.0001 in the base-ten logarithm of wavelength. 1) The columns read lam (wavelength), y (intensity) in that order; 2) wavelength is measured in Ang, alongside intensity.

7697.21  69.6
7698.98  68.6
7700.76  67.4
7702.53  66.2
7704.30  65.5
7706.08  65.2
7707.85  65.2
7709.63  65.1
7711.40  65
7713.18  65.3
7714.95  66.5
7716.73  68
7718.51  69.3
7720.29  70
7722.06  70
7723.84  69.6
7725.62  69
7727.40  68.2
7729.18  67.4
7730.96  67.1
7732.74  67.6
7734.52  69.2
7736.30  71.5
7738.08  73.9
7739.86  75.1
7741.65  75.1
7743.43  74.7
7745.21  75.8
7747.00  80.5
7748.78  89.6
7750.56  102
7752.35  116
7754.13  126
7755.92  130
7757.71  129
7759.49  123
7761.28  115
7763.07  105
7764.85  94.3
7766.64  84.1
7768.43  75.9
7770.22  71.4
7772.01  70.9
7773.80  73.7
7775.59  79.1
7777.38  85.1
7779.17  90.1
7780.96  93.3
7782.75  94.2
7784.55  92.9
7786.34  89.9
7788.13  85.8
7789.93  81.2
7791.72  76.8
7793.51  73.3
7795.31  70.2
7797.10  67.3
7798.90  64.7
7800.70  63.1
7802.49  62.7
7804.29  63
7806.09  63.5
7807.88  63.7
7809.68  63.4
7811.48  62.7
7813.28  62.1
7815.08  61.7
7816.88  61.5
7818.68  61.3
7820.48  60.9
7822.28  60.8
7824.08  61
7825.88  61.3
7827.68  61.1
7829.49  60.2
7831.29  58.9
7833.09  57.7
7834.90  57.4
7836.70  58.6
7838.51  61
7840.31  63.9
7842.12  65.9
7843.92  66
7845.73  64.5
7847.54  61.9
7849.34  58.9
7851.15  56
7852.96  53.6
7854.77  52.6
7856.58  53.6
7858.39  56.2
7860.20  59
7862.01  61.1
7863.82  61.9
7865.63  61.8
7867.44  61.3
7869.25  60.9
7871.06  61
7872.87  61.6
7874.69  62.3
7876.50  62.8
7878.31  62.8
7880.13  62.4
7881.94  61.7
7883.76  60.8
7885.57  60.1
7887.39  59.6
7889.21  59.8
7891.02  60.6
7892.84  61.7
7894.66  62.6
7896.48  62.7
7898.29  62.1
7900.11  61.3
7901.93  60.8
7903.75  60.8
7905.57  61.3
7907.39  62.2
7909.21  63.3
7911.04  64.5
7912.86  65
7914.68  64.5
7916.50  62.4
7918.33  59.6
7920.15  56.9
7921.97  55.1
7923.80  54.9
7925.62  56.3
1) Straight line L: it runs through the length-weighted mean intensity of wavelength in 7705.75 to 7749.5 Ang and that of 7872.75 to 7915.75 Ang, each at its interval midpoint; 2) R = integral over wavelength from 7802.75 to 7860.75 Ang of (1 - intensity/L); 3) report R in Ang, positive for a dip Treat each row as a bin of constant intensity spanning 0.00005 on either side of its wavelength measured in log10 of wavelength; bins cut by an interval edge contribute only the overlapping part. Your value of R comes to 4.2 Ang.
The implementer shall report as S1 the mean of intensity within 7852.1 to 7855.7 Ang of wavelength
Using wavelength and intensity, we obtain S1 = 53.1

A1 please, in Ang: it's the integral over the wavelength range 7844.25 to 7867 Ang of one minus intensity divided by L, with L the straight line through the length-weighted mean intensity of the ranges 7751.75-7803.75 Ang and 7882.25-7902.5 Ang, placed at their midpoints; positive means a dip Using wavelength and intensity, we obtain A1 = 3.66 Ang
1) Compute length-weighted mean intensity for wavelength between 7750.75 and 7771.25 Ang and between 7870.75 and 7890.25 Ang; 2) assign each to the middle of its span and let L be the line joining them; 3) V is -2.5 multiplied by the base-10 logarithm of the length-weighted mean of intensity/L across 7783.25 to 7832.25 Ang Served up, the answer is 0.30 mag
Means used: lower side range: 106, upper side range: 61.4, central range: 67.4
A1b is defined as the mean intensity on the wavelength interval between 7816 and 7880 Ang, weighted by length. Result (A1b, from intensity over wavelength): 60.3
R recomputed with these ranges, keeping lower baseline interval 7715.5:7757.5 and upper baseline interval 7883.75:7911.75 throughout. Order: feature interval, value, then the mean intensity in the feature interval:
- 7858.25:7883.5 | 1.3 Ang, 61.4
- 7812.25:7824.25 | 1.6 Ang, 61.4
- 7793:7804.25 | 1.1 Ang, 66.3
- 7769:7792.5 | -2.4 Ang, 83.3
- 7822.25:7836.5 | 2.1 Ang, 59.7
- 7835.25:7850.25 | 1.3 Ang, 62.4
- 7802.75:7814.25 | 1.5 Ang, 63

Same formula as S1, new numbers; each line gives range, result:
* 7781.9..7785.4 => 93.3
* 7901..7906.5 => 61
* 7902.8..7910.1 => 61.9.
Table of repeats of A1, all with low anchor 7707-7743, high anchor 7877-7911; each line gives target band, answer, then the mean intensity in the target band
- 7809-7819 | 0.45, 62.1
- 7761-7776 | -3.89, 84.5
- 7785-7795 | -2.29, 81.3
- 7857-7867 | 0.51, 59.8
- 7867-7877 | 0.14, 61.6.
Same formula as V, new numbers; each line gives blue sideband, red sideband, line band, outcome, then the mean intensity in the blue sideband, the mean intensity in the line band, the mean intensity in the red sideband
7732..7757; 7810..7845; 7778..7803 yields -0.082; 88.1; 79.3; 61.3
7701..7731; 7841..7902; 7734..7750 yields -0.164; 67.2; 76.9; 60.7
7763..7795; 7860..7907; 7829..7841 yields 0.200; 83.5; 59.6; 61.4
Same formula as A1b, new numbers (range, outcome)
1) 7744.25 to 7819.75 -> 83.1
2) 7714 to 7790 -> 84.8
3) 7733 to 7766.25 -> 95.2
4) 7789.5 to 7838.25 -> 63.5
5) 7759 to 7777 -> 88.3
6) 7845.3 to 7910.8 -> 60.5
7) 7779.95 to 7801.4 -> 79.6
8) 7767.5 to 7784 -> 81.7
